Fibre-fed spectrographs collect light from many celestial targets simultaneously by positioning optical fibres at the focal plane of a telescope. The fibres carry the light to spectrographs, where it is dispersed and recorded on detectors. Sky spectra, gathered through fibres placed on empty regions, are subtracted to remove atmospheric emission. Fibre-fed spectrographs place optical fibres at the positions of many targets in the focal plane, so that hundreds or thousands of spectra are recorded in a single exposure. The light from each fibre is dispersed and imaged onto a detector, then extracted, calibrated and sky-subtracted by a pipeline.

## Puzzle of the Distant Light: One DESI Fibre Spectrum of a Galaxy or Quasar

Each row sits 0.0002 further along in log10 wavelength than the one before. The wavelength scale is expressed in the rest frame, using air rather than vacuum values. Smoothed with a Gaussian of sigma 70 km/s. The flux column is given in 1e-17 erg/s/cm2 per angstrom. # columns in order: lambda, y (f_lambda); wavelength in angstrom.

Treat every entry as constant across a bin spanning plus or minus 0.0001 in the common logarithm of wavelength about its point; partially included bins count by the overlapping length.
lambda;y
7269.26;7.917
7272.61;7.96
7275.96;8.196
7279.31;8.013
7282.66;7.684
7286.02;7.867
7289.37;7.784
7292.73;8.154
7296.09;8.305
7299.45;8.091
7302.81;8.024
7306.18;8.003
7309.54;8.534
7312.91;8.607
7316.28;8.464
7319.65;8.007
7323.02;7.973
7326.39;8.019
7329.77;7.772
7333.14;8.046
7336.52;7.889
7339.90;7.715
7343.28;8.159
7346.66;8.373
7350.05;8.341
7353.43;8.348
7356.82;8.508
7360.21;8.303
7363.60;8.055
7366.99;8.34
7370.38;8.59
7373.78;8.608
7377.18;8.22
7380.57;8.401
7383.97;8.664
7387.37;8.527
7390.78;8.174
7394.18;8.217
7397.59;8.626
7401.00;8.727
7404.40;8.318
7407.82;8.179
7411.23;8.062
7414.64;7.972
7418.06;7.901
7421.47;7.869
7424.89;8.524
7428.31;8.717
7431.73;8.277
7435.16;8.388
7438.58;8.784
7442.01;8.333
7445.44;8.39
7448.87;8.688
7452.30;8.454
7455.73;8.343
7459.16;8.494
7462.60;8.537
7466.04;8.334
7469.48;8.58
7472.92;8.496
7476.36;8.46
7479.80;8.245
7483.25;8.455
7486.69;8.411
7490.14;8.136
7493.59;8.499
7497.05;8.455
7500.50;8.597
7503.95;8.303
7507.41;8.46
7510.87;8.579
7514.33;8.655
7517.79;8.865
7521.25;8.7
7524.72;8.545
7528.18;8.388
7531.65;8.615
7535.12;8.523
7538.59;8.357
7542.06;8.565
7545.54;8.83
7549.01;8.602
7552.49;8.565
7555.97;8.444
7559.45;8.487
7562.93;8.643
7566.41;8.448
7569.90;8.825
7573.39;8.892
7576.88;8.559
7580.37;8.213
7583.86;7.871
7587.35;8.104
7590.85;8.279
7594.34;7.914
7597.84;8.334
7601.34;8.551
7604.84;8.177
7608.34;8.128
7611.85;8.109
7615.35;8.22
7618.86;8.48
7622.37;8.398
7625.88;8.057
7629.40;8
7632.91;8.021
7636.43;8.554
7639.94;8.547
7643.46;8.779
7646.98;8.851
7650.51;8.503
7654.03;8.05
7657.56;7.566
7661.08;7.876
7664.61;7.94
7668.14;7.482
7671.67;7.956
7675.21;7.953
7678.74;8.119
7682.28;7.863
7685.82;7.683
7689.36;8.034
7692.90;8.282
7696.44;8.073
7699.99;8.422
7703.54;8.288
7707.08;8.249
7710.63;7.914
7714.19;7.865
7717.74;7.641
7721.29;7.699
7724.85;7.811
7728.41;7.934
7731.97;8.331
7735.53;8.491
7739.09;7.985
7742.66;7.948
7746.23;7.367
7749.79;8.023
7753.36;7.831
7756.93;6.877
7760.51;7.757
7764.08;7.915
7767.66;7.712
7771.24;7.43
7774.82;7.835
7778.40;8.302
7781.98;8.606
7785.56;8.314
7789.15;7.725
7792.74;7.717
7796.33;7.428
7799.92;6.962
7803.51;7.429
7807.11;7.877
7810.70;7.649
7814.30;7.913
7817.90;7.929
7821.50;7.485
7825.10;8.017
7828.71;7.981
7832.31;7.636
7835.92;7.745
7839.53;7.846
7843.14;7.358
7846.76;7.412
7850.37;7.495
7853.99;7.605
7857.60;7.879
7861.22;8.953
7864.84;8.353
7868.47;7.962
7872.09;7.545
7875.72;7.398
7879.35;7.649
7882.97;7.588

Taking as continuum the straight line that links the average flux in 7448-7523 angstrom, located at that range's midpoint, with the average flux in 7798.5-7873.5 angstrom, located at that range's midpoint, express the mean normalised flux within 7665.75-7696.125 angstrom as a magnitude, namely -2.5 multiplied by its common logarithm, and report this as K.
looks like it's 0.021 mag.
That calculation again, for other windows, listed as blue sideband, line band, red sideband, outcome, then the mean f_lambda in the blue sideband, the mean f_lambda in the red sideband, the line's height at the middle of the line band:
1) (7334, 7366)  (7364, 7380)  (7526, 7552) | -0.02 mag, 8.19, 8.56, 8.23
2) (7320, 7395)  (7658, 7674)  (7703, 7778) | 0.02 mag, 8.24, 7.85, 7.93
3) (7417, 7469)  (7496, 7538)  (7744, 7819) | -0.04 mag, 8.41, 7.74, 8.27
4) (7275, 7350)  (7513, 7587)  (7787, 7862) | -0.08 mag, 8.08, 7.7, 7.91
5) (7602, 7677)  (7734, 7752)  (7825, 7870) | 0.01 mag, 8.18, 7.86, 8.02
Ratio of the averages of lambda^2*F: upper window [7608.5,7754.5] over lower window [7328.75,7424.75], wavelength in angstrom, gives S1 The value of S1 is 1.06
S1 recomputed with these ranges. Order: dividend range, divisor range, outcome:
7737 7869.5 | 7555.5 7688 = 0.99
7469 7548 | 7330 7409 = 1.06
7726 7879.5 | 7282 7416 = 1.07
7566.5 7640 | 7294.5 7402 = 1.07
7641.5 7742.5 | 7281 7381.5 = 1.09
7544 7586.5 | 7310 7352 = 1.12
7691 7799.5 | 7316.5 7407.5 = 1.06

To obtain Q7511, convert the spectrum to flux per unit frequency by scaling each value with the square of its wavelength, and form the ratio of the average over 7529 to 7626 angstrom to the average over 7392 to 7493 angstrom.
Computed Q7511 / 1.04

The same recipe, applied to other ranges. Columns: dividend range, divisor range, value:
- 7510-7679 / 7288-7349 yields 1.11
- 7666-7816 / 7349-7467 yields 1.03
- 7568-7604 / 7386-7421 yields 1.06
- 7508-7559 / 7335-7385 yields 1.08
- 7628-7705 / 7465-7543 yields 1.00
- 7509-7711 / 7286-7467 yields 1.07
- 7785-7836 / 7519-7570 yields 0.96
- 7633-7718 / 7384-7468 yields 1.03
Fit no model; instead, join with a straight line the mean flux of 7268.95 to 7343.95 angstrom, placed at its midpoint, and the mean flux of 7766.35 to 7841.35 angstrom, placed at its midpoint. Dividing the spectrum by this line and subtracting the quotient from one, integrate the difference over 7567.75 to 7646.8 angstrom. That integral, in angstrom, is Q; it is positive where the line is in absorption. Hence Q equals -4.4 angstrom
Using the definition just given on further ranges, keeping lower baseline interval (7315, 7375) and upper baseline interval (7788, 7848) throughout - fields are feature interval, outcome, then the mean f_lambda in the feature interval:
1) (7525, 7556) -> -2.3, 8.55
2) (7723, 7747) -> -0.8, 8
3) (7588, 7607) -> -0.8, 8.24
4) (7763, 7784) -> -0.7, 7.97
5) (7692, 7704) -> -0.7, 8.26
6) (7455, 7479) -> -1.2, 8.46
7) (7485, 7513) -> -1.5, 8.43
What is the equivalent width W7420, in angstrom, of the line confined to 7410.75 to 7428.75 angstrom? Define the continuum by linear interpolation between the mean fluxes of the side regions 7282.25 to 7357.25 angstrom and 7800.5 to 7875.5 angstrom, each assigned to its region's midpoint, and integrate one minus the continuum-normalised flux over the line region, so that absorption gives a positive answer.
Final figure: -0.2 angstrom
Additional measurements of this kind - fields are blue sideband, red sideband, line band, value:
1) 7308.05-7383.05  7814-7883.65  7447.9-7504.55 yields -2.2 angstrom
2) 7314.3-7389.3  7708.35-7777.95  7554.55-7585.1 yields -1.9 angstrom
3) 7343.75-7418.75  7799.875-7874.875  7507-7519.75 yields -0.8 angstrom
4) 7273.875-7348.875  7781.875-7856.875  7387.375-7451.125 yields -2.8 angstrom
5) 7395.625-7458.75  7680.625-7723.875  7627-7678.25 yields -0.5 angstrom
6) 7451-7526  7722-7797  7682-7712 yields -0.3 angstrom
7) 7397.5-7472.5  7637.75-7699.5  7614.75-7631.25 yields -0.1 angstrom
